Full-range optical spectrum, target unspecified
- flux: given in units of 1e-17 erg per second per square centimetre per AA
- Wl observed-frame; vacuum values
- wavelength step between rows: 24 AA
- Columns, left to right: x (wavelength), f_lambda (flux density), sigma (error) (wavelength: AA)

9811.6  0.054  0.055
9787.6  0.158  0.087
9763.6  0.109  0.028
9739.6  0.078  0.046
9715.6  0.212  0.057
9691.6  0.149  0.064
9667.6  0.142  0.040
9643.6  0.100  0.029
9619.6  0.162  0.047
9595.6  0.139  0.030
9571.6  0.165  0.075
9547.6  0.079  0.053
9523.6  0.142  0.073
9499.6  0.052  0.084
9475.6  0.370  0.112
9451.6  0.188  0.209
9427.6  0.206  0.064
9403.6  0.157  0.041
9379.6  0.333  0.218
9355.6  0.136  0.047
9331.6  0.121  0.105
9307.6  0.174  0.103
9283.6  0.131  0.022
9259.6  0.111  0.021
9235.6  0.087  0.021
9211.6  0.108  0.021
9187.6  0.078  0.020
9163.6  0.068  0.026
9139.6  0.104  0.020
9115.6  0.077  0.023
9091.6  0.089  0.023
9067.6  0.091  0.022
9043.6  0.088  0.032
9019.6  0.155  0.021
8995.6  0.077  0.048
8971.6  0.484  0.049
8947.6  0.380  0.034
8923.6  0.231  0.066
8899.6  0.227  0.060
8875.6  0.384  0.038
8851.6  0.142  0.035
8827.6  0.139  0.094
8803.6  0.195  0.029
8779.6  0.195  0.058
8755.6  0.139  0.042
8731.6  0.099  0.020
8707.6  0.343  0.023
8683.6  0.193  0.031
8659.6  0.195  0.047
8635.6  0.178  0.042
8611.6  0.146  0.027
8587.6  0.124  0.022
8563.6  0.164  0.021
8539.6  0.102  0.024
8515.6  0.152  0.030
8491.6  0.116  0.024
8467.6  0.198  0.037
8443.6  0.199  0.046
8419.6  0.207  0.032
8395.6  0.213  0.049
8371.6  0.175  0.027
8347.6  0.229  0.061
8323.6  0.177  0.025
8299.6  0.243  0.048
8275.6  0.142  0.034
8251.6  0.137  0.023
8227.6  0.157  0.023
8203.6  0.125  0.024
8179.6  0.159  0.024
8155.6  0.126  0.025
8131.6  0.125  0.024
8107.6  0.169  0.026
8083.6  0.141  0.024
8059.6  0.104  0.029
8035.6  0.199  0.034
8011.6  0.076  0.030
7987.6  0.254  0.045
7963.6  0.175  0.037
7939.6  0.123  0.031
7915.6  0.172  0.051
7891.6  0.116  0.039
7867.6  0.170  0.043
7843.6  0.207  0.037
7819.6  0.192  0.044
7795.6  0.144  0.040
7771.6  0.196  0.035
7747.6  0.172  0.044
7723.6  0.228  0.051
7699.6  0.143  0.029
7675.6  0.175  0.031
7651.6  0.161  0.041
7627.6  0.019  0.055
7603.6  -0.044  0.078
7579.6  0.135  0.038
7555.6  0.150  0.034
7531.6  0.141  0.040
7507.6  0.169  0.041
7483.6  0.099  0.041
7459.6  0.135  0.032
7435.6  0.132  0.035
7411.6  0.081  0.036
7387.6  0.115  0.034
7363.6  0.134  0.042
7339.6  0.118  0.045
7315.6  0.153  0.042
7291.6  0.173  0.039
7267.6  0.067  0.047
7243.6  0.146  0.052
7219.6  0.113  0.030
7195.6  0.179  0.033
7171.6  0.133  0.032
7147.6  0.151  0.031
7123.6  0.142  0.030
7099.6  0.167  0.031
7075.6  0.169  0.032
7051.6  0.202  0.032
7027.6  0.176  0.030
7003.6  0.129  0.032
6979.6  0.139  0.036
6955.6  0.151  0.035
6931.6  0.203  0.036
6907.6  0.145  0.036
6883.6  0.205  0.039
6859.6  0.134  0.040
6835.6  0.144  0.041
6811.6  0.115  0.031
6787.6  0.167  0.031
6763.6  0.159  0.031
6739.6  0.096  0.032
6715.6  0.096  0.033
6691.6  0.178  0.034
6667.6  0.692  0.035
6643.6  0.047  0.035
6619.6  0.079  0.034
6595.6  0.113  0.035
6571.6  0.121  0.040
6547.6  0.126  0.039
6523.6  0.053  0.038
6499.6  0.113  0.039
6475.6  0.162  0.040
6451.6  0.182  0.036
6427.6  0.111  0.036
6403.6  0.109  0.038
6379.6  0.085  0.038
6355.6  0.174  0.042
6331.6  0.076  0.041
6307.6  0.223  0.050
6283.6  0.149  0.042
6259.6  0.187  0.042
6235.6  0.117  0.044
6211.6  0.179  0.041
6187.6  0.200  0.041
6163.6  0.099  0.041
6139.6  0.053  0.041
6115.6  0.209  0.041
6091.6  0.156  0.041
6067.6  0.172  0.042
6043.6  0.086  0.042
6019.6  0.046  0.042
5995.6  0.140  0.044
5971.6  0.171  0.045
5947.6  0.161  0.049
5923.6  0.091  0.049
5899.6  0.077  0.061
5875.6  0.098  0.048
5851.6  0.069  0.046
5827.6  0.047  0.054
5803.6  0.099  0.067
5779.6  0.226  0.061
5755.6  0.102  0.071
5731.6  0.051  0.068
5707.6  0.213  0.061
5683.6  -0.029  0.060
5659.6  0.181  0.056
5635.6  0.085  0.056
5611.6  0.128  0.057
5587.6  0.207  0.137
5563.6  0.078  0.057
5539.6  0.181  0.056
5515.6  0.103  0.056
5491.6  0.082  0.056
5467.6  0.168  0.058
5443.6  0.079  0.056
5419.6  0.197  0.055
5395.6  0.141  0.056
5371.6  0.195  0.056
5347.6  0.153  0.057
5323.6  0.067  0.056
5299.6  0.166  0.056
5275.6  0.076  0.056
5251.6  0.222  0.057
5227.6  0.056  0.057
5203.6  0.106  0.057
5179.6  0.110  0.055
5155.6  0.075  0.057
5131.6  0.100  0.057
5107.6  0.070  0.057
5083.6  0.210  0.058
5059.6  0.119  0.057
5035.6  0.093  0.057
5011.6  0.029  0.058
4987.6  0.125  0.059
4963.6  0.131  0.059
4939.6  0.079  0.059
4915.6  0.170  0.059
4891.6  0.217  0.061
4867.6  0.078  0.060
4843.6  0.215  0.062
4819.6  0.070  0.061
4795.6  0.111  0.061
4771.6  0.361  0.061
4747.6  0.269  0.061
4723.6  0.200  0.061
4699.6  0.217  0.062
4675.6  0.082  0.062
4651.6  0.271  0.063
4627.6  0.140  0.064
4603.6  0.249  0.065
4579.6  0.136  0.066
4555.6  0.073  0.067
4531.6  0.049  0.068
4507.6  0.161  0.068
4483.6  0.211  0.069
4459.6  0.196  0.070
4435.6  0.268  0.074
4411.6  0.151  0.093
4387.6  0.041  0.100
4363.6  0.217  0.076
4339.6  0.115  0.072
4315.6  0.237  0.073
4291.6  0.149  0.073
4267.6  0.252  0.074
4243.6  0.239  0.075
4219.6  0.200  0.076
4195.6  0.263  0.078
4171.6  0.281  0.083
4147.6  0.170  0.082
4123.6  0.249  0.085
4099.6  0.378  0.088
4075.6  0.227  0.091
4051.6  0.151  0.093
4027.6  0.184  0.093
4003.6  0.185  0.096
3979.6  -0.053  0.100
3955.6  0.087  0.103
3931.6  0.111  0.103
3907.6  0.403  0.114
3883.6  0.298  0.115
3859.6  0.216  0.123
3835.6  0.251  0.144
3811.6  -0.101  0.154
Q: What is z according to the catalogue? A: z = 0.79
